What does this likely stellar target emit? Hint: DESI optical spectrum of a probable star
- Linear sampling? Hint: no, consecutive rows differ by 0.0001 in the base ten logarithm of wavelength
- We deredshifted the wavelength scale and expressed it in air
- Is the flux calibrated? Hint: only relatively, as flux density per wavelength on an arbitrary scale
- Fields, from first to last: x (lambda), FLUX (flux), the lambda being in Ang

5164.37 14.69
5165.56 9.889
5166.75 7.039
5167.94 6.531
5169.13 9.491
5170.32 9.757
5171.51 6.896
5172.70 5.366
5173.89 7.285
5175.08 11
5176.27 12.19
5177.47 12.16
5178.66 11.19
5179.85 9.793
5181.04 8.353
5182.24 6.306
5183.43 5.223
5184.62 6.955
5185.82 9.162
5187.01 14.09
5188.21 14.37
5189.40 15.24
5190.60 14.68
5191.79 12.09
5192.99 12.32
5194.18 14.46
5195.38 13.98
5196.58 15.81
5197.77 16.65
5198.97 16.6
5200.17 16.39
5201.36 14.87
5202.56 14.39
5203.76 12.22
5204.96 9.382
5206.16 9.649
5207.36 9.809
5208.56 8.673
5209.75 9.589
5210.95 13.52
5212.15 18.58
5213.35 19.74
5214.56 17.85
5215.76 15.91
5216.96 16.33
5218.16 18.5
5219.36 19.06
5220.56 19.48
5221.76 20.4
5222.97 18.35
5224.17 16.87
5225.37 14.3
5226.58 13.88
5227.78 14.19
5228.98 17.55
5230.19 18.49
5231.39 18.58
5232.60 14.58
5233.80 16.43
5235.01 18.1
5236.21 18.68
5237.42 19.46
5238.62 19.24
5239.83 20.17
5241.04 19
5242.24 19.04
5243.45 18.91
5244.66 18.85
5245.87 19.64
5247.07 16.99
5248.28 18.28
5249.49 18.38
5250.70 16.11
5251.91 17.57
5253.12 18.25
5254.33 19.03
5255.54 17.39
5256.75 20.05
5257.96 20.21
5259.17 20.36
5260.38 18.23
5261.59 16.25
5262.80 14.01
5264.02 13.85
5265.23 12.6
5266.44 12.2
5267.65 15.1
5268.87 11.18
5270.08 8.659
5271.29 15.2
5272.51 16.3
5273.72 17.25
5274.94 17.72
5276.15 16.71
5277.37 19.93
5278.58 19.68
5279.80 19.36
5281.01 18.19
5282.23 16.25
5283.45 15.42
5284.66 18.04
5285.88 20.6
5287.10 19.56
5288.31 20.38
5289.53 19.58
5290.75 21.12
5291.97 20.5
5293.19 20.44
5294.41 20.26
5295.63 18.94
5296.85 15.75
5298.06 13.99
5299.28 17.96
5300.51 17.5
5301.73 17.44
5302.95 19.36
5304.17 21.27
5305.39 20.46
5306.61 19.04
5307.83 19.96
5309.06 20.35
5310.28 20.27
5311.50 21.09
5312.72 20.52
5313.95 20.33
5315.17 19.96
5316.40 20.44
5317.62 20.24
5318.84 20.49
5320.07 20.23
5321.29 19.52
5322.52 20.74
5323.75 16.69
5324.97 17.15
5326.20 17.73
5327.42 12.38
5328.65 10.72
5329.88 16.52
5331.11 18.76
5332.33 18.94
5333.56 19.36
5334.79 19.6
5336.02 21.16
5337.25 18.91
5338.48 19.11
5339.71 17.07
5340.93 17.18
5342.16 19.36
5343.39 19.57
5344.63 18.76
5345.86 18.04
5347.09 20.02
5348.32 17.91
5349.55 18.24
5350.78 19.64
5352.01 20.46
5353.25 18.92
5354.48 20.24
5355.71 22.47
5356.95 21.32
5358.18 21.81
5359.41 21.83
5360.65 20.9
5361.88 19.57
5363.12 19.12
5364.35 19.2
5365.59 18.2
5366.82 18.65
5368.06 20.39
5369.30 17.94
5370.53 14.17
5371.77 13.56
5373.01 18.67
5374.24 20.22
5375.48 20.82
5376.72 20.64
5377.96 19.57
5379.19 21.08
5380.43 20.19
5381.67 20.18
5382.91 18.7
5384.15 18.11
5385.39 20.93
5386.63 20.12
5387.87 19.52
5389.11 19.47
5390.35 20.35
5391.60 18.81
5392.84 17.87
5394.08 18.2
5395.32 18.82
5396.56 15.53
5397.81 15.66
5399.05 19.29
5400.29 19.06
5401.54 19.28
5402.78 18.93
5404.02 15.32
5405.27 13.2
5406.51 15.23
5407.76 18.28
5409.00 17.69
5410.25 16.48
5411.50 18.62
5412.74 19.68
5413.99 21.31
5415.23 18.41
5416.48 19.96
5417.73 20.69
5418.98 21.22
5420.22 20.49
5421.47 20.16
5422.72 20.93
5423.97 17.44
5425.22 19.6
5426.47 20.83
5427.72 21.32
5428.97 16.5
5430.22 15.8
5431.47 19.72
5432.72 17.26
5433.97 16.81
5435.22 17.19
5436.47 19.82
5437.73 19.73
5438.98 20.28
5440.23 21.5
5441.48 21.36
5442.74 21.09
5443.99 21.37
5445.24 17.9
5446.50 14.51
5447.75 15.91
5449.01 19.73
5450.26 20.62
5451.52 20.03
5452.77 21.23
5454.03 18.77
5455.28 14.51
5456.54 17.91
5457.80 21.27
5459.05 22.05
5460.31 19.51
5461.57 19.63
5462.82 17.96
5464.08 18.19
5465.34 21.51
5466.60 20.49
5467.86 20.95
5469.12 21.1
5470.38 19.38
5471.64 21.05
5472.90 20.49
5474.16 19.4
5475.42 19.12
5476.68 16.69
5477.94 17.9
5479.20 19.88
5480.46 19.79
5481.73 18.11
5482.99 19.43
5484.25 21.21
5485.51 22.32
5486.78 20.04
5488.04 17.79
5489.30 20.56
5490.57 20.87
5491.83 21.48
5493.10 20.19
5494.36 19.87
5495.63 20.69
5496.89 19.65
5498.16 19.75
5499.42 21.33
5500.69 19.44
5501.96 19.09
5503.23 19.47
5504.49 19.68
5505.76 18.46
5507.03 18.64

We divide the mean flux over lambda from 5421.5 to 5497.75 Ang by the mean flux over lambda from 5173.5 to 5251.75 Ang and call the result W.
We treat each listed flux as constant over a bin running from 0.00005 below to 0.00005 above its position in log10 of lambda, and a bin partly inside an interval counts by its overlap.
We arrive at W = 1.3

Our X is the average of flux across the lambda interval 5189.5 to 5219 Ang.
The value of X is 14.3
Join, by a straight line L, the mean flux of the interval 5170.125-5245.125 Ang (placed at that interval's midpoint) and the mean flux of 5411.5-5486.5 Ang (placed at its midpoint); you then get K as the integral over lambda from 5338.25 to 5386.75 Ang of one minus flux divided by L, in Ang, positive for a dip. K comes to -4.65 Ang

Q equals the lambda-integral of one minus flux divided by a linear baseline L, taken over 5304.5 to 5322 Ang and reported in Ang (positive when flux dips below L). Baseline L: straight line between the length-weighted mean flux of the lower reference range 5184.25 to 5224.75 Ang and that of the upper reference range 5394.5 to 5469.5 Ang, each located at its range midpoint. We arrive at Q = -3.7 Ang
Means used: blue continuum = 14.6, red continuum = 18.9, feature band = 20.2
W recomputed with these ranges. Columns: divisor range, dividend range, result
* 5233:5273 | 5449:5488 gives 1.15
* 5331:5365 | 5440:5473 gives 1.00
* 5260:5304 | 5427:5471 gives 1.12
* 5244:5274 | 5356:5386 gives 1.18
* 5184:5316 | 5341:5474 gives 1.14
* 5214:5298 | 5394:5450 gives 1.06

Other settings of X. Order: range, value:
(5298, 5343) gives 18.8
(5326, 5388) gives 19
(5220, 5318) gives 18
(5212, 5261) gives 18.1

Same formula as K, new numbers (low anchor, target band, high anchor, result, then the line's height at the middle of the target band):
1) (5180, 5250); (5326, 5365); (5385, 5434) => -3.0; 17.5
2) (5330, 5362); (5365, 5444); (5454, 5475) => 3.0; 19.6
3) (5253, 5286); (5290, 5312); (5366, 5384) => -2.4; 17.3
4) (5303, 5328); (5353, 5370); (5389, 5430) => -0.9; 19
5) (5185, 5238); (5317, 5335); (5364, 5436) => -0.6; 17.3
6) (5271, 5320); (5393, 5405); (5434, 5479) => 1.0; 19.3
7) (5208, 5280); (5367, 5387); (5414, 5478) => -0.5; 18.6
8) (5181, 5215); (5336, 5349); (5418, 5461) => -1.6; 16.7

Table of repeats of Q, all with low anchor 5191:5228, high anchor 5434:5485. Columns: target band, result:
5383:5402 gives -0.5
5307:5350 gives -4.3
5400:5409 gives 0.7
